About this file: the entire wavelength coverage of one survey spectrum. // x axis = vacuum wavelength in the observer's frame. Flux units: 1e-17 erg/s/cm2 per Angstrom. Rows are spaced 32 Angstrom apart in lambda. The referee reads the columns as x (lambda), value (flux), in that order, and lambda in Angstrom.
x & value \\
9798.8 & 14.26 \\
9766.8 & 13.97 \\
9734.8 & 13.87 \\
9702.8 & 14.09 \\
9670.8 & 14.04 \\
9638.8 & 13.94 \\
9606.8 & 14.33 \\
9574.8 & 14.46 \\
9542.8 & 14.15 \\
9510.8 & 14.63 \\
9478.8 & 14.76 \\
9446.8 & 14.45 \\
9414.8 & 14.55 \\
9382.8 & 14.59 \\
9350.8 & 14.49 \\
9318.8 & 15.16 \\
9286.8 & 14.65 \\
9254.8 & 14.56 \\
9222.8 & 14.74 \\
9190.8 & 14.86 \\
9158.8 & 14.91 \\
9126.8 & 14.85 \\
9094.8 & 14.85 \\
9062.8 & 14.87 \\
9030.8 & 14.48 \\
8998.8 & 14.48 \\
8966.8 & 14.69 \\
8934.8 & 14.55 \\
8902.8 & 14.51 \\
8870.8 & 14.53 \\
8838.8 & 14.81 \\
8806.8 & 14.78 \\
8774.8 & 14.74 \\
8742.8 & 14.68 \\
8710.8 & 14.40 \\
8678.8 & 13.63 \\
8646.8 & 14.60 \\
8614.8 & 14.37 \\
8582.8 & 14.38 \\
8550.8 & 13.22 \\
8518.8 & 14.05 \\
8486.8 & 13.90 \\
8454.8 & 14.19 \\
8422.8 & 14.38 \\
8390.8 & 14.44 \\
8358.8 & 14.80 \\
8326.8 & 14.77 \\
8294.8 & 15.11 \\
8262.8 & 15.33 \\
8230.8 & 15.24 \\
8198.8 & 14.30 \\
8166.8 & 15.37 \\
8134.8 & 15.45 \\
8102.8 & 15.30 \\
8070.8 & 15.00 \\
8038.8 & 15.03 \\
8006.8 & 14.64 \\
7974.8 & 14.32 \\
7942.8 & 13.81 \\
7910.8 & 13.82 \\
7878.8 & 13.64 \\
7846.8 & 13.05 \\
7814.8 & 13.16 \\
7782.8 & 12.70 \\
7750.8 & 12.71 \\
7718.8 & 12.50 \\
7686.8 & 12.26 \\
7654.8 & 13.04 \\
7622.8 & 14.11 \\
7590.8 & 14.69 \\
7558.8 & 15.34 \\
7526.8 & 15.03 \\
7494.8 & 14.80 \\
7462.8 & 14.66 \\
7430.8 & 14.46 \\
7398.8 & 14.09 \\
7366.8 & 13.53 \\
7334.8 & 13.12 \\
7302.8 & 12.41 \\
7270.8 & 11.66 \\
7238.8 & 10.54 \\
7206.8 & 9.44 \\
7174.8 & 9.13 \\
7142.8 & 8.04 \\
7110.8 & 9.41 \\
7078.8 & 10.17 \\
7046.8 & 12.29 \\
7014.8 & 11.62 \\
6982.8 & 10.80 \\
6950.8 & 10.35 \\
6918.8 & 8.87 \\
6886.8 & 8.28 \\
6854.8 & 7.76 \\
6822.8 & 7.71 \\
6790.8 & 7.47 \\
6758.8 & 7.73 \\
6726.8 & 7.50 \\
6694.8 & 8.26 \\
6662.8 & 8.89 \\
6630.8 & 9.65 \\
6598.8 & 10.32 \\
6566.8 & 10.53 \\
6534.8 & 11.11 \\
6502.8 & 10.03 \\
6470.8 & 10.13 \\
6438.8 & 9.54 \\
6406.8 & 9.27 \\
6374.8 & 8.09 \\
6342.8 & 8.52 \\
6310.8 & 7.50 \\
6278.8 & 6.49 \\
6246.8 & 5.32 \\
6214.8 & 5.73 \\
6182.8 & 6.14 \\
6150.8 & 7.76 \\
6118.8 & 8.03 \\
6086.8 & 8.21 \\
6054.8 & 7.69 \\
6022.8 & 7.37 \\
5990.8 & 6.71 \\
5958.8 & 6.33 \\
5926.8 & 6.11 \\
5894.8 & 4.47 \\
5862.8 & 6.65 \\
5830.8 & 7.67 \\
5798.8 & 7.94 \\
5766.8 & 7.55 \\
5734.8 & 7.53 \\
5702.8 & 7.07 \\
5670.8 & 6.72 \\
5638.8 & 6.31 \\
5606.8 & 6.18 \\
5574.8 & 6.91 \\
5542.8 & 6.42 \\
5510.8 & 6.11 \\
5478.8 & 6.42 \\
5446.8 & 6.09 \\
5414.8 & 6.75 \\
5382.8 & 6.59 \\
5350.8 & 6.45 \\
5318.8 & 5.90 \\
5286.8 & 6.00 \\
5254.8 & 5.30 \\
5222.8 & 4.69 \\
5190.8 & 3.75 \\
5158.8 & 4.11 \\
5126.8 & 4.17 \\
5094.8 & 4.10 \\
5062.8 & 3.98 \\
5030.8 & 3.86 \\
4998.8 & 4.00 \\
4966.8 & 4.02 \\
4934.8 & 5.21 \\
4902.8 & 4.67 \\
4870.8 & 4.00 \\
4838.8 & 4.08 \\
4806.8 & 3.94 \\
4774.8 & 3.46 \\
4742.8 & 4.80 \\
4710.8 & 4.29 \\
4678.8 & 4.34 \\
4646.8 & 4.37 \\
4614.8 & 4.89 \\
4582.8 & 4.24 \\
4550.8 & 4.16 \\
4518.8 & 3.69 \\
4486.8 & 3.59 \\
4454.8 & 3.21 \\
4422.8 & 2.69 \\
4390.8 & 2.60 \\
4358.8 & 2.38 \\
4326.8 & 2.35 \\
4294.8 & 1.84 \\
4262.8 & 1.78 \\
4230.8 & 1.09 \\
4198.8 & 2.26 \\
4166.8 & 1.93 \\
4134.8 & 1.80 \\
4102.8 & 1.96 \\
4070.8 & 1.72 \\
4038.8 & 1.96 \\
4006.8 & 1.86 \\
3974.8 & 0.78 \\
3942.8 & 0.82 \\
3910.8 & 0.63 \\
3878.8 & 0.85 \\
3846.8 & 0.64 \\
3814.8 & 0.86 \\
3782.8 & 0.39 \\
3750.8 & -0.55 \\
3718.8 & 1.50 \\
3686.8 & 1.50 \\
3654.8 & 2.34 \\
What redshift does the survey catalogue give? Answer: 0.000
